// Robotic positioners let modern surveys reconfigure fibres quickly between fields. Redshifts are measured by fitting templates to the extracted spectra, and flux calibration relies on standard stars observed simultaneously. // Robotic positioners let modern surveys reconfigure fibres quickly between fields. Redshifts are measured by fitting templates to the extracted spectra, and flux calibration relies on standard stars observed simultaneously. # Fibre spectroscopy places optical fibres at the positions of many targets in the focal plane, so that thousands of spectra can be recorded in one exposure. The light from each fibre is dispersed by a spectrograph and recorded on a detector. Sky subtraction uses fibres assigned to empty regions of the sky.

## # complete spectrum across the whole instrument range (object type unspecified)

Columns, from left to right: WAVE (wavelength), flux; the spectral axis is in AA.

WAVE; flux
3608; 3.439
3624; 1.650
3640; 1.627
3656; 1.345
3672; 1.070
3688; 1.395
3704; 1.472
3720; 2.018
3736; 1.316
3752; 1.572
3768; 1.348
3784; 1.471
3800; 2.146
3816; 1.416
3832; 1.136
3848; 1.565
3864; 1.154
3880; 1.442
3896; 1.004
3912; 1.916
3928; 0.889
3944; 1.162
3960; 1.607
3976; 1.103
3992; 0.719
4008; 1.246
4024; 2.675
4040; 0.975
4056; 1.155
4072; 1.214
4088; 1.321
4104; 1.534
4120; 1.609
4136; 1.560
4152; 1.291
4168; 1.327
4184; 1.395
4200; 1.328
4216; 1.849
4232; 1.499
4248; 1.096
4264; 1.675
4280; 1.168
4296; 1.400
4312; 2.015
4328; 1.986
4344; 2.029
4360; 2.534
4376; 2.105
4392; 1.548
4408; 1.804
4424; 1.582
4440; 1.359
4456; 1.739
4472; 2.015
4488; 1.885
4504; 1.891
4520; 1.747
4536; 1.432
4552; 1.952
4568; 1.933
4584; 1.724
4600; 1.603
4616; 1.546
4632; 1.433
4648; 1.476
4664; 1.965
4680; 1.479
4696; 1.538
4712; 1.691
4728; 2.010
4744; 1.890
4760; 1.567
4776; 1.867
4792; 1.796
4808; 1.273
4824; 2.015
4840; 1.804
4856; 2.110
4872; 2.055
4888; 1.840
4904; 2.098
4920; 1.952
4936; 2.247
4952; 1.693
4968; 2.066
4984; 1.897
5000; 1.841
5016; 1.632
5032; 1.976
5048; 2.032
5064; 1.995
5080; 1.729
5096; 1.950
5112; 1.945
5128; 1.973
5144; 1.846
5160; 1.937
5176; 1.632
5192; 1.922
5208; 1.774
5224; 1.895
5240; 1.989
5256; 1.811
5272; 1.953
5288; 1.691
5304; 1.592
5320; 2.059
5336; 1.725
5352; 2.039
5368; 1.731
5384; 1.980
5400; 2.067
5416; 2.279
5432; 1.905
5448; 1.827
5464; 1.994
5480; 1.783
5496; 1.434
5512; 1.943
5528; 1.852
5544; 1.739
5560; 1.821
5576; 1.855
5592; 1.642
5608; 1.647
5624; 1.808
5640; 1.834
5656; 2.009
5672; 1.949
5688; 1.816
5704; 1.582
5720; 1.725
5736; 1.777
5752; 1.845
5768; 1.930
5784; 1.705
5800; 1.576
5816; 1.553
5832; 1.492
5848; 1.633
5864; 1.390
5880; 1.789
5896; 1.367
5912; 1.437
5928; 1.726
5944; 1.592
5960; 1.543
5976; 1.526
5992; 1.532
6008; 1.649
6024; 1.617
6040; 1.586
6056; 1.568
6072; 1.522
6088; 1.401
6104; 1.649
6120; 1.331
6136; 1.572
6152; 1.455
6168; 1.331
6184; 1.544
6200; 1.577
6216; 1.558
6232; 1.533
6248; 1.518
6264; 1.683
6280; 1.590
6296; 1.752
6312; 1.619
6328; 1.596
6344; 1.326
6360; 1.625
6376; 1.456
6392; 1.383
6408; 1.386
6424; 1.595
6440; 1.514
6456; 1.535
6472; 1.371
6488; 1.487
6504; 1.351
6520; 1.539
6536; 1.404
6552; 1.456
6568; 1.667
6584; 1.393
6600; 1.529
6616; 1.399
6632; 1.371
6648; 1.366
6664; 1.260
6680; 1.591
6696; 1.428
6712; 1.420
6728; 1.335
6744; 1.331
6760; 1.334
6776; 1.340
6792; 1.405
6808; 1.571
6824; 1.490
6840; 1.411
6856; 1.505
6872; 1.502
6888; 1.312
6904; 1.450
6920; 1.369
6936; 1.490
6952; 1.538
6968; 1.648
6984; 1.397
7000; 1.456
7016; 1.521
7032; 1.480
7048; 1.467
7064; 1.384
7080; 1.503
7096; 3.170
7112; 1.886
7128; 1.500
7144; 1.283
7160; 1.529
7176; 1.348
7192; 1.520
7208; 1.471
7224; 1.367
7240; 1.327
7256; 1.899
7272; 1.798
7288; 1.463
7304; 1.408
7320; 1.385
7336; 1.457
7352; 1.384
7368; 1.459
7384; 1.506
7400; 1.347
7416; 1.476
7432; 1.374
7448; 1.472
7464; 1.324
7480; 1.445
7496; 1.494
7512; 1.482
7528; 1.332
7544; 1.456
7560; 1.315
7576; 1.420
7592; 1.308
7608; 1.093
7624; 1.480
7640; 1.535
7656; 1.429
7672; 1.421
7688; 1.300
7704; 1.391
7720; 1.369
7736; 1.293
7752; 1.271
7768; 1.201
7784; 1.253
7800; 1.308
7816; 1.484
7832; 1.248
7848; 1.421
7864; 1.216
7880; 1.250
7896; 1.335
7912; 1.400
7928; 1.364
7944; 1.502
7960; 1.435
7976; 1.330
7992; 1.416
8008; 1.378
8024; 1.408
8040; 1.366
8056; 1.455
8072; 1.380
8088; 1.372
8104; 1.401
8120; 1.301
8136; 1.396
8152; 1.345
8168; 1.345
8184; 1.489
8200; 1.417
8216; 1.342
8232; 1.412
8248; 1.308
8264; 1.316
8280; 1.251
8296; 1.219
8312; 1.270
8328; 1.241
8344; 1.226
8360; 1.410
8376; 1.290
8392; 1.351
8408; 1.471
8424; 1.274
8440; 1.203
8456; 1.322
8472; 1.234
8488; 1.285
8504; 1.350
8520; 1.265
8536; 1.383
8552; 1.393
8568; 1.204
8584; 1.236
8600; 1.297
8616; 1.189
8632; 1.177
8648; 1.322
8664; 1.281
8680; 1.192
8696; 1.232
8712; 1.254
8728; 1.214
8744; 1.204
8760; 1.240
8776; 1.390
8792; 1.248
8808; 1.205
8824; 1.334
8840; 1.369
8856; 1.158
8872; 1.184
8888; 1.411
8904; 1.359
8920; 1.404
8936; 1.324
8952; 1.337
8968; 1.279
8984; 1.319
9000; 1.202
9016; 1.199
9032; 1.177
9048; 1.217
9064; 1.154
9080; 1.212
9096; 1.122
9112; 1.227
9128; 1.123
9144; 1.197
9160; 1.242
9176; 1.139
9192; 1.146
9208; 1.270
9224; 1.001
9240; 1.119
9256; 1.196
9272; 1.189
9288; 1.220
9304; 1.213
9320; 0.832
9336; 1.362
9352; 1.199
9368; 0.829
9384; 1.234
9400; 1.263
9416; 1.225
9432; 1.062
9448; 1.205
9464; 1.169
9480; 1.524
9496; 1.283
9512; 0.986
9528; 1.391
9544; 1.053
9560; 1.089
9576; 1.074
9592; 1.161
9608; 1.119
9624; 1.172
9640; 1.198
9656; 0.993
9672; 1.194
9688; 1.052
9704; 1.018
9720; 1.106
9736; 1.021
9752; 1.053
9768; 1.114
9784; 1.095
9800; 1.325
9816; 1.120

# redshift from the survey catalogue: 0.080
